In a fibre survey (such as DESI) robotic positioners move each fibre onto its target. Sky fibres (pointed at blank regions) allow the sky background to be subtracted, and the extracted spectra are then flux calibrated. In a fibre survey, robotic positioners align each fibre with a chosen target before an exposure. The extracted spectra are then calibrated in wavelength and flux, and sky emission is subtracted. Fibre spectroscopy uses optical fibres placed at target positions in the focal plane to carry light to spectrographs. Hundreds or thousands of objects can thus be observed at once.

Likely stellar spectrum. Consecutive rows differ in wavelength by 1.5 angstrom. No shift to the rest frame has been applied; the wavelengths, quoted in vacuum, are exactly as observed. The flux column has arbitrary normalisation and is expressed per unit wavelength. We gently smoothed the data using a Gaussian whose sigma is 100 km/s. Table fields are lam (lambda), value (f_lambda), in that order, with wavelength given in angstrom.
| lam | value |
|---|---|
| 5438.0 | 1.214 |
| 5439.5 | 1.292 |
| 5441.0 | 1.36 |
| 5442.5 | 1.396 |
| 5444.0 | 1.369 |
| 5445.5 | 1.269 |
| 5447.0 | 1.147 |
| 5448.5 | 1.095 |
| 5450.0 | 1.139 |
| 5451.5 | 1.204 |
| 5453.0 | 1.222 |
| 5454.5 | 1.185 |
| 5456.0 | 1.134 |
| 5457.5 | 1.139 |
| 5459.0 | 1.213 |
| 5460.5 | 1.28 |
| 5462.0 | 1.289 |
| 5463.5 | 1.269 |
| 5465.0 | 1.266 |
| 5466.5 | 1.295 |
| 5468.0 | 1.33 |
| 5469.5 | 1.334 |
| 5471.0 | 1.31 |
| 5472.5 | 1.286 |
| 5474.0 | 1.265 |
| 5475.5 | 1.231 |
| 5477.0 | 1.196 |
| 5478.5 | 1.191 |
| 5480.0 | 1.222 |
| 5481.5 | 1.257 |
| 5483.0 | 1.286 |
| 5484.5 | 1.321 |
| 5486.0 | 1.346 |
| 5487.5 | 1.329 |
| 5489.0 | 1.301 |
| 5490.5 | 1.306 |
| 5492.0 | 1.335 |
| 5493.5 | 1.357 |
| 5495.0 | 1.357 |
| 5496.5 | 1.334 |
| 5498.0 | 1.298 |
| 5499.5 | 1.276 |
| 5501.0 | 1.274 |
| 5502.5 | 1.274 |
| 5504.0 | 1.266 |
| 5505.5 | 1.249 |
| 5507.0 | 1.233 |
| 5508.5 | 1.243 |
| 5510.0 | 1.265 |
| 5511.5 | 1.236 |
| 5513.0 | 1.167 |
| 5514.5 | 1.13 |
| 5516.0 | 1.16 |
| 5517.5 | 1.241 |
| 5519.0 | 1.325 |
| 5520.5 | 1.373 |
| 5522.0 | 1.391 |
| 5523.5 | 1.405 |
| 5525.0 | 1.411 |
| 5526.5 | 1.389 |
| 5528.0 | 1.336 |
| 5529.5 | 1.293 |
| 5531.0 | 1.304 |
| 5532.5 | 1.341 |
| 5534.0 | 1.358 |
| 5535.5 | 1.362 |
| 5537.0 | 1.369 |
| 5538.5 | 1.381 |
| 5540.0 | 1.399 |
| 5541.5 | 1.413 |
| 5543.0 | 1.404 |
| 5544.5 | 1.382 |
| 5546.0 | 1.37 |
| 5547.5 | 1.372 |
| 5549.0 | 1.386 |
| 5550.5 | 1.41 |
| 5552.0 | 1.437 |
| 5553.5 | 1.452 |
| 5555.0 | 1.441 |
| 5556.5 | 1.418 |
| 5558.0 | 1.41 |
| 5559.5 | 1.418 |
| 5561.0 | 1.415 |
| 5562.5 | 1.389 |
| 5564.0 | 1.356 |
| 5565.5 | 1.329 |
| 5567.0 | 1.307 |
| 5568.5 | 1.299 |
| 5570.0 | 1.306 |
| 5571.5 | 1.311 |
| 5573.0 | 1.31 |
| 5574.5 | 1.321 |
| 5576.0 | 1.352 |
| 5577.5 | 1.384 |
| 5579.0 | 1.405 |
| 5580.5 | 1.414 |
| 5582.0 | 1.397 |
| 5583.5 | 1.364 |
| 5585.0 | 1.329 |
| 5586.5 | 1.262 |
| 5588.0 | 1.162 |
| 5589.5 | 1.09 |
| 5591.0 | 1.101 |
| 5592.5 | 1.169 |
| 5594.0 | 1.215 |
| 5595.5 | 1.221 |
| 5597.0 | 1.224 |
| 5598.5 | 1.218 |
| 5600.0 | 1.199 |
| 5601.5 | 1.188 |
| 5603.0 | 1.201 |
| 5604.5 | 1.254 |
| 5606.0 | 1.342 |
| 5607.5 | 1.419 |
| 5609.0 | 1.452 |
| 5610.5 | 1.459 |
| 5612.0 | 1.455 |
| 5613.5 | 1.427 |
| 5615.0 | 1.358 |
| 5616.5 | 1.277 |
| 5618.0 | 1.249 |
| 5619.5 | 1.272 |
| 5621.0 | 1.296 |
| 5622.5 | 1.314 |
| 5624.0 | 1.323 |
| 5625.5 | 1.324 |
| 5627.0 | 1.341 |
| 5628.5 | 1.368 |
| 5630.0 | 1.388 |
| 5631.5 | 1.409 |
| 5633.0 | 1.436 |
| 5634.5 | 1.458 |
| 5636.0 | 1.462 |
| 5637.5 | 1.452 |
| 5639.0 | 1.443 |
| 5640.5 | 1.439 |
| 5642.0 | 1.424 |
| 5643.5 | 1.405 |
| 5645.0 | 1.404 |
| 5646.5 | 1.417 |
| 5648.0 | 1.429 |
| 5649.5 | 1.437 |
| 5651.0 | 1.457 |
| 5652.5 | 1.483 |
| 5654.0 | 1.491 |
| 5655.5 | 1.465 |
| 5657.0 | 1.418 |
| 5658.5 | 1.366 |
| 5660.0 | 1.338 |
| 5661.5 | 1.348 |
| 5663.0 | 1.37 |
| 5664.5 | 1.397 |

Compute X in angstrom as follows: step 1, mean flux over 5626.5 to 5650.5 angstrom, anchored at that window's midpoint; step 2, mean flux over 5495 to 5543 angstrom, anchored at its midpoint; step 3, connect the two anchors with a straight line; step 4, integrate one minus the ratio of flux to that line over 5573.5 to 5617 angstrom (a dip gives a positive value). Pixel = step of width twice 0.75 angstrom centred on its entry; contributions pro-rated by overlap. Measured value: 2.6 angstrom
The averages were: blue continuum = 1.31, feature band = 1.3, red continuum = 1.42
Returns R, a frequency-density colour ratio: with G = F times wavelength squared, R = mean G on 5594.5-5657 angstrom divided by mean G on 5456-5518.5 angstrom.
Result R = 1.14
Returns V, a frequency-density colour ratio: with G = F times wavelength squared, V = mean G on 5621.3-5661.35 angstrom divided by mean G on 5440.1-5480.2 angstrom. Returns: 1.21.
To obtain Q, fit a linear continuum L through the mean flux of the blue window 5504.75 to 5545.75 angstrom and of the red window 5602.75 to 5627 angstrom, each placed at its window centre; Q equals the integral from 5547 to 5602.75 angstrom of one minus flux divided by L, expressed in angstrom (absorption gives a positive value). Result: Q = 0.6 angstrom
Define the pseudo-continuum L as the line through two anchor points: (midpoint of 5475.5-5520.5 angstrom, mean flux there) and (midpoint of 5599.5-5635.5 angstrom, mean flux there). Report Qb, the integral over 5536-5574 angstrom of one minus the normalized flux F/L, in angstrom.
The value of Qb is -2.2 angstrom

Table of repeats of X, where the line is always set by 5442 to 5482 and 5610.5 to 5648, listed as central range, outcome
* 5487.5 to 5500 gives -0.5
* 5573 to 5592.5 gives 0.7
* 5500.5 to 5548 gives -0.8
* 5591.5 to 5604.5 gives 1.5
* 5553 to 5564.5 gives -0.8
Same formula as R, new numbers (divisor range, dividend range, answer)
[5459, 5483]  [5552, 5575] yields 1.12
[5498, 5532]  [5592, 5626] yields 1.05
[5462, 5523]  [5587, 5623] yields 1.04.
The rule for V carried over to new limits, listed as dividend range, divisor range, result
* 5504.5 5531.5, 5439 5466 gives 1.06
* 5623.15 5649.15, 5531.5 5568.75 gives 1.05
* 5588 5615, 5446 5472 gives 1.09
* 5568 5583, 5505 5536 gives 1.06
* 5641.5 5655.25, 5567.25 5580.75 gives 1.10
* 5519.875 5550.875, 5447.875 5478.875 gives 1.14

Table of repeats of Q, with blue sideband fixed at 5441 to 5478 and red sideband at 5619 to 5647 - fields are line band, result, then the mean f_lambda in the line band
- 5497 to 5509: 0.1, 1.27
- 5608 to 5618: -0.2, 1.39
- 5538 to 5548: -0.6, 1.39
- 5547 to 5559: -0.8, 1.42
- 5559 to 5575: -0.1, 1.34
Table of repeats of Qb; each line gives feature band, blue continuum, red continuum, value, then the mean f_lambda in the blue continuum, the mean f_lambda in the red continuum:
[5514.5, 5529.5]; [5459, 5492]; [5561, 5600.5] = -0.46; 1.28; 1.29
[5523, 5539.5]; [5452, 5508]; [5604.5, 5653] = -0.58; 1.27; 1.39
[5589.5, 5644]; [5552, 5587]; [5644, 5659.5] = 3.00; 1.37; 1.43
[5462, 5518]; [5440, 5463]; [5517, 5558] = 1.03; 1.23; 1.38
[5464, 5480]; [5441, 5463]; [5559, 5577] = -0.29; 1.23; 1.34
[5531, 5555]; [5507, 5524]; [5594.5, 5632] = -2.05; 1.26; 1.32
